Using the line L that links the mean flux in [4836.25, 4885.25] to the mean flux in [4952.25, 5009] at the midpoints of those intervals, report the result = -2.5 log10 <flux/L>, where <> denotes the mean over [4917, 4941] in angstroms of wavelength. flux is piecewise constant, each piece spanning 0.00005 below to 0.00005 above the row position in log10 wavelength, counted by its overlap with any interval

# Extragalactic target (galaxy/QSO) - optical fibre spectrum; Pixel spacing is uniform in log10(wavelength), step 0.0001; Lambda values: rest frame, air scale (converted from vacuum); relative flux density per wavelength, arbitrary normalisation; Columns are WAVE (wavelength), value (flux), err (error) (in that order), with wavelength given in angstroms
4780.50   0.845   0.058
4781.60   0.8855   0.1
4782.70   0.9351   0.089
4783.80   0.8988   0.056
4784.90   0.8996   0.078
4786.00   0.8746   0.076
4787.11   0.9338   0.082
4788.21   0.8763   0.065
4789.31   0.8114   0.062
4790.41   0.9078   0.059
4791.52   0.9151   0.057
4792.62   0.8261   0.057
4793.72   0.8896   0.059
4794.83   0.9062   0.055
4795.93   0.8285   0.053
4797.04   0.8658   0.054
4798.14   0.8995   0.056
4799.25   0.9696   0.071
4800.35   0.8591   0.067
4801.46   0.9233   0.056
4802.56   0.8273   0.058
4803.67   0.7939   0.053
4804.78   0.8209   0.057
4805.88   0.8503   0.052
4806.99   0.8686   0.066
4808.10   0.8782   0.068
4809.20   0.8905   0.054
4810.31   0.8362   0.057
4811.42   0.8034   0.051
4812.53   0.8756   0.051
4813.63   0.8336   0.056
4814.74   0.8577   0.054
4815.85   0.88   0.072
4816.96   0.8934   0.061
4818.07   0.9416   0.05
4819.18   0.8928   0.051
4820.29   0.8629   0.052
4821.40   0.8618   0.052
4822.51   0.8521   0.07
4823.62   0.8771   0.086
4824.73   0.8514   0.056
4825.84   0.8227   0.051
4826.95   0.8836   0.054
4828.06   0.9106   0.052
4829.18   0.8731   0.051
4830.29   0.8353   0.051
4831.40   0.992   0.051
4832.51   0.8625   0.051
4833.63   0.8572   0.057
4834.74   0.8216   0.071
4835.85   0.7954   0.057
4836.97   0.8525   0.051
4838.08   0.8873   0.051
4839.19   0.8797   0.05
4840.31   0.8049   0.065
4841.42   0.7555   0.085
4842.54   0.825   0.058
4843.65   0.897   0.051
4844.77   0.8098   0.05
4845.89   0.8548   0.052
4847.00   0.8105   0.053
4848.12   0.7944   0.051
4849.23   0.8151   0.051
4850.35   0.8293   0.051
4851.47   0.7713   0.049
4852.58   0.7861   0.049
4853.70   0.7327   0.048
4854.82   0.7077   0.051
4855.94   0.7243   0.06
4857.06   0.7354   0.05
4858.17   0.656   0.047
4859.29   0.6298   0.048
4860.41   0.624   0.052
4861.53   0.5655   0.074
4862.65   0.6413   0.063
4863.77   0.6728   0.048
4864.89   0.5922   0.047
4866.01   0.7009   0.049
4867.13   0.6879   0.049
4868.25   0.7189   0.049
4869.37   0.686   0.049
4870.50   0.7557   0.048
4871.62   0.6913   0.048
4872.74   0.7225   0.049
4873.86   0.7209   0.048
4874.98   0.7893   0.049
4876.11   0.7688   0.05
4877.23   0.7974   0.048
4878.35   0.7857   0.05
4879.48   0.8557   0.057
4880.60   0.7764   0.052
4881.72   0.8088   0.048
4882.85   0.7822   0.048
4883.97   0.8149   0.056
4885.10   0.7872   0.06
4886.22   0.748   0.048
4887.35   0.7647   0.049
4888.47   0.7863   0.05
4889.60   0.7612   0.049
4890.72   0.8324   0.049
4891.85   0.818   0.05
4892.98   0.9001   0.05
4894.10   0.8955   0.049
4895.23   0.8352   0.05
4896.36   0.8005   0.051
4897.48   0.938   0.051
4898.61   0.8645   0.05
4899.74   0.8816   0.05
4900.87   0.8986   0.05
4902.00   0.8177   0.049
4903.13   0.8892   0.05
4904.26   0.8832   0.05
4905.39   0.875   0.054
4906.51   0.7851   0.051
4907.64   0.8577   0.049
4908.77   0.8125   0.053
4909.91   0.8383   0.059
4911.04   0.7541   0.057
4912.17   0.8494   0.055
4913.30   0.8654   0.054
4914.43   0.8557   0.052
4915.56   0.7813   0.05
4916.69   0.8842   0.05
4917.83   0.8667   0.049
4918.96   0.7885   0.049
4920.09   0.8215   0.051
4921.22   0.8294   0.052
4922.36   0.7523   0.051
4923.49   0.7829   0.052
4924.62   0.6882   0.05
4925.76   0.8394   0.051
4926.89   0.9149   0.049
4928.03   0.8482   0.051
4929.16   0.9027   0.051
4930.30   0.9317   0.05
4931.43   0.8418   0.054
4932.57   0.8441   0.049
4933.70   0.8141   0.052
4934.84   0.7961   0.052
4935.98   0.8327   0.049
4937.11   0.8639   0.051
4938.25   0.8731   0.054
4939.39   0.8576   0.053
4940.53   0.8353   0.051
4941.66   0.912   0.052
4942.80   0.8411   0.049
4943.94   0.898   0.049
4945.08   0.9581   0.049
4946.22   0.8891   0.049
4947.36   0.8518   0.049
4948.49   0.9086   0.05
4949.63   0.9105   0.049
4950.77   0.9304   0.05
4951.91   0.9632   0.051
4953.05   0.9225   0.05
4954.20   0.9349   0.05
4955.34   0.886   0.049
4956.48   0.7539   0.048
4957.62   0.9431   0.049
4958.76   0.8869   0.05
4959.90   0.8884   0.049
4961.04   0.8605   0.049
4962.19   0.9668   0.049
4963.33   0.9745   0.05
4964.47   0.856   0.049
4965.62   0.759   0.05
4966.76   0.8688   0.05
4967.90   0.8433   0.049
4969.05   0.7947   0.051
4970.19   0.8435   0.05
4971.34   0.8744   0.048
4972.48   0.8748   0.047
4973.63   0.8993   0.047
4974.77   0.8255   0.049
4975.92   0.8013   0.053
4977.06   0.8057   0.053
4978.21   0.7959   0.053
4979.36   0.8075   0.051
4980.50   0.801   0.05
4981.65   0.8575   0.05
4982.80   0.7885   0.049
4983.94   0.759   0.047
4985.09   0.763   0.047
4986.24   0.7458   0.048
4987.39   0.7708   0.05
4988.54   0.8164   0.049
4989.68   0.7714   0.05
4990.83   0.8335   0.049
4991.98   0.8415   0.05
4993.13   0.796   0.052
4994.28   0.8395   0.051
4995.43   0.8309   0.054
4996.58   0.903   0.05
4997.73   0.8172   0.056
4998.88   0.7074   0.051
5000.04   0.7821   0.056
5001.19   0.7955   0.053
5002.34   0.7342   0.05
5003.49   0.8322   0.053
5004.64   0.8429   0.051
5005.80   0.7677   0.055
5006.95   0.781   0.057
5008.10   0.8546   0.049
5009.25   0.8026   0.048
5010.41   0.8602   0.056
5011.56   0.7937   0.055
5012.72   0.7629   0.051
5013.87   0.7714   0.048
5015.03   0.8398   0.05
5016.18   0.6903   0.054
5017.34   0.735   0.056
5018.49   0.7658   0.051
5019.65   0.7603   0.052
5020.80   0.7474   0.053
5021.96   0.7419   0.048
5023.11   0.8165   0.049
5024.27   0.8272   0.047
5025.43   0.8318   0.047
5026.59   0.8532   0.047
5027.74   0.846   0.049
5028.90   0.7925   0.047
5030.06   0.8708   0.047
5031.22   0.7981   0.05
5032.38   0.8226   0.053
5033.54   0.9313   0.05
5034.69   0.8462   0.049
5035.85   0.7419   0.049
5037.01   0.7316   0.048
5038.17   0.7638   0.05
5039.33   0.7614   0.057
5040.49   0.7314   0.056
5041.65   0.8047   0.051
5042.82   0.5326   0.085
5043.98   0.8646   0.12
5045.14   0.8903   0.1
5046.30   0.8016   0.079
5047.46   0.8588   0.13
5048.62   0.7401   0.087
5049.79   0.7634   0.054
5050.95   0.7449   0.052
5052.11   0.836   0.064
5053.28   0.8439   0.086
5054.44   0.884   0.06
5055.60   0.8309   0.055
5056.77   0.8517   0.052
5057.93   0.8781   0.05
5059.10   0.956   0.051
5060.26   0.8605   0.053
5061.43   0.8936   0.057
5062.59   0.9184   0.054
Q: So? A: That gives -0.05 mag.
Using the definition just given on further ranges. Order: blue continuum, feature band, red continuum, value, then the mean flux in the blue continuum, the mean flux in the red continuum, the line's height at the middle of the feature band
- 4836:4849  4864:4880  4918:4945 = 0.14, 0.832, 0.842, 0.835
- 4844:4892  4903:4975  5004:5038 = -0.12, 0.747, 0.801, 0.772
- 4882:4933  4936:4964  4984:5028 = -0.10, 0.833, 0.796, 0.817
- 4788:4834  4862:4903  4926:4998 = 0.11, 0.871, 0.854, 0.863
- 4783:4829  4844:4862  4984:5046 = 0.15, 0.872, 0.795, 0.855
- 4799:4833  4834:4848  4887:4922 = 0.04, 0.87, 0.84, 0.861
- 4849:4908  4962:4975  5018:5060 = -0.09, 0.773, 0.808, 0.792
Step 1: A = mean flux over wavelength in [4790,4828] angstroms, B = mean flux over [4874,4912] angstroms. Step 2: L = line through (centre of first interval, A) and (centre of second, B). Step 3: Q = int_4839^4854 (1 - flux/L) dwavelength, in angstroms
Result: 0.7 angstroms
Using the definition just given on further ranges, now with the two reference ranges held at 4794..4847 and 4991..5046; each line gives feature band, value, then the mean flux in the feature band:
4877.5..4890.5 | 0.8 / 0.79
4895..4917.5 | -0.4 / 0.849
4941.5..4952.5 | -1.1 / 0.906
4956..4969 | -0.9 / 0.871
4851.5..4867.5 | 3.2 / 0.679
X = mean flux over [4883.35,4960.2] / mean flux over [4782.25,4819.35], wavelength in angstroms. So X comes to 0.97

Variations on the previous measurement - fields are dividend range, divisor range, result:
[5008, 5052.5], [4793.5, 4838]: 0.91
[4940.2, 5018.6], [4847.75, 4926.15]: 1.07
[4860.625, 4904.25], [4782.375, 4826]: 0.89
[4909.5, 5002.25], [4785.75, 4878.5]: 1.03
